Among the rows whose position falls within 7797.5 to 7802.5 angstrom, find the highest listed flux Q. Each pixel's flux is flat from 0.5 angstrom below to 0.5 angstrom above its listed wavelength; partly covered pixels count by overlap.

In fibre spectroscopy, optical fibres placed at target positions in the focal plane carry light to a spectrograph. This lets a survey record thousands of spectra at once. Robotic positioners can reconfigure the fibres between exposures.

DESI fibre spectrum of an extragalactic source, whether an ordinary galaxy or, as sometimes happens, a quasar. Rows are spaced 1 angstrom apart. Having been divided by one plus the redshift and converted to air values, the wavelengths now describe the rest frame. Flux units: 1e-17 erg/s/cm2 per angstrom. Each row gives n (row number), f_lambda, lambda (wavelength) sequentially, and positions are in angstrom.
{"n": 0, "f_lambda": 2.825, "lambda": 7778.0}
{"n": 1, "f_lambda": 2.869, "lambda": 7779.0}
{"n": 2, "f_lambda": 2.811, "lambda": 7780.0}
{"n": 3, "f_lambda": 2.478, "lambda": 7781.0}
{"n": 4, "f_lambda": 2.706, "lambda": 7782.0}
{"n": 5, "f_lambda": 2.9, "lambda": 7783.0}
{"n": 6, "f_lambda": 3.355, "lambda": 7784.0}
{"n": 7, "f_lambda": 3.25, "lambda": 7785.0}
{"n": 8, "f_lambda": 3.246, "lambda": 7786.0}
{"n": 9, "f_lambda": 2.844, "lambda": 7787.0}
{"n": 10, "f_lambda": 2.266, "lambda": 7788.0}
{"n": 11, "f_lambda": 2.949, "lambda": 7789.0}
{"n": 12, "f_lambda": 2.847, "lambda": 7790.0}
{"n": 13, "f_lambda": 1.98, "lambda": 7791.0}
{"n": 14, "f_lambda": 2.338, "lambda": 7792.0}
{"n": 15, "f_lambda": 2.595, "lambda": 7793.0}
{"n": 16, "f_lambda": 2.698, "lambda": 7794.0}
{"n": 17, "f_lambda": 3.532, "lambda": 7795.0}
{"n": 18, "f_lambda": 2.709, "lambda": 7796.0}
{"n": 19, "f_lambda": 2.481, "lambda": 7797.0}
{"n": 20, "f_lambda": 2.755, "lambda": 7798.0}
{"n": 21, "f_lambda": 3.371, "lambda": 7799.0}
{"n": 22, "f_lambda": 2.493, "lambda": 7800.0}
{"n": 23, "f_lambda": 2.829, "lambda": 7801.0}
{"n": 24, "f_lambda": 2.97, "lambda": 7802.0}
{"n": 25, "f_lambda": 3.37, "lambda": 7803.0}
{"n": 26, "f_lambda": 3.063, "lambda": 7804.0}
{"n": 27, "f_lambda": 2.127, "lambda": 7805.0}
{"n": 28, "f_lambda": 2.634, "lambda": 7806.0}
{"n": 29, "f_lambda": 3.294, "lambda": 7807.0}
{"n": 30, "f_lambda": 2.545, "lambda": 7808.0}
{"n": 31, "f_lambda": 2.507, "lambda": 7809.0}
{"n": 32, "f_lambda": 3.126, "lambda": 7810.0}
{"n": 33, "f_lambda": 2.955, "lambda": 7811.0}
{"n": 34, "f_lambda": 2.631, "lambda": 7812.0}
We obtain 3.371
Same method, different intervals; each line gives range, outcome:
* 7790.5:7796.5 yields 3.532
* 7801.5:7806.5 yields 3.37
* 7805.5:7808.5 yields 3.294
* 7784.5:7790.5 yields 3.25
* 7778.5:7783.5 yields 2.9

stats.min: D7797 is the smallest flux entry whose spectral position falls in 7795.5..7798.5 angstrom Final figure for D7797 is 2.481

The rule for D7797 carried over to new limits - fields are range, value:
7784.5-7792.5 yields 1.98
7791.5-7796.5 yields 2.338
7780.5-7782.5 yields 2.478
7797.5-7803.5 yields 2.493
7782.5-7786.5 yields 2.9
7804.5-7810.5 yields 2.127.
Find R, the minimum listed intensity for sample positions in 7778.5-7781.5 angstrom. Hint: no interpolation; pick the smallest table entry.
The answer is 2.478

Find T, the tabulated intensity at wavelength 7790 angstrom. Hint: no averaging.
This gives 2.847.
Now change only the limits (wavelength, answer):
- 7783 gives 2.9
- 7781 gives 2.478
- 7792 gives 2.338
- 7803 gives 3.37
